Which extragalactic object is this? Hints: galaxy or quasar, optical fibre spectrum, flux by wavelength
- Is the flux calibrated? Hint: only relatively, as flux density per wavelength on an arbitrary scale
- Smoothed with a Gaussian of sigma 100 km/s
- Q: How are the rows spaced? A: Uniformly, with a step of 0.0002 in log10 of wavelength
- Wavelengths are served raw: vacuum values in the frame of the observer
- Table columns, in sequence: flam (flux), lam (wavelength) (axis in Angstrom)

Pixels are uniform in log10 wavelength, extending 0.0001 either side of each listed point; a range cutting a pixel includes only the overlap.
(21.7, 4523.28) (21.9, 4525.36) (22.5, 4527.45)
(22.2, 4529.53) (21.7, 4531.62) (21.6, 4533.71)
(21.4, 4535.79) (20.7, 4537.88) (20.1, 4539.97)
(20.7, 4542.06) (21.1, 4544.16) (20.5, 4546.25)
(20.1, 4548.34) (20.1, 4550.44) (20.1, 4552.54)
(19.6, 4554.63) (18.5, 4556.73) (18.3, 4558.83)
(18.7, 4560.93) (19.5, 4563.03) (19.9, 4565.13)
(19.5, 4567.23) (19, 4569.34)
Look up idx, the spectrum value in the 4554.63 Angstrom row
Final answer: 19.6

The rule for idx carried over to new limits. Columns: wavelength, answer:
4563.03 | 19.5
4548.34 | 20.1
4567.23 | 19.5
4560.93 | 18.7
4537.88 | 20.7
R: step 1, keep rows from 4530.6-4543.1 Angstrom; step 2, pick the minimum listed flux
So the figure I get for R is 20.1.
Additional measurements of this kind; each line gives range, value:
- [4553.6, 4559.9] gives 18.3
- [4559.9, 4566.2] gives 18.7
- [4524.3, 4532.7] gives 21.7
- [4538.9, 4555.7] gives 19.6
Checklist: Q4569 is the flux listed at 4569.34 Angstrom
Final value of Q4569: 19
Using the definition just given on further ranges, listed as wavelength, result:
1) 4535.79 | 21.4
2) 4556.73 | 18.5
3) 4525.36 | 21.9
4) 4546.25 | 20.5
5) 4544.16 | 21.1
